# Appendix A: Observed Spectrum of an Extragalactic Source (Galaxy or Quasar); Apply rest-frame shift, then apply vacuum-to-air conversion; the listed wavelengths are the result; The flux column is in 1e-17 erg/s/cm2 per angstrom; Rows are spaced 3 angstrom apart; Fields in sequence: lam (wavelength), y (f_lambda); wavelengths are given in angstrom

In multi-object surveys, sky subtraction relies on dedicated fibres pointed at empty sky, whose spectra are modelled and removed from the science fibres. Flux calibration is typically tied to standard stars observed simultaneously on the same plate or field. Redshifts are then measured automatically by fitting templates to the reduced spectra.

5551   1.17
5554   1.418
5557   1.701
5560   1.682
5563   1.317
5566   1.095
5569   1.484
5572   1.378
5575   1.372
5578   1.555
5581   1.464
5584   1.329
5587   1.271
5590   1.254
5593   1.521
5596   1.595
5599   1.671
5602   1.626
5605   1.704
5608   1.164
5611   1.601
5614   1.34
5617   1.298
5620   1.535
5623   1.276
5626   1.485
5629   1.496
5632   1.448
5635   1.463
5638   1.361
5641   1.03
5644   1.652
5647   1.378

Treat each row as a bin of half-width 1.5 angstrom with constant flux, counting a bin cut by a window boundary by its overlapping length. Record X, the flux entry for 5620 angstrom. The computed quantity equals 1.535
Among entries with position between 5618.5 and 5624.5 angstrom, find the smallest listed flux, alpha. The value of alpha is 1.276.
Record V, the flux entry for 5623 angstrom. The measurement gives 1.276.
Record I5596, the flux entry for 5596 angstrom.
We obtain 1.595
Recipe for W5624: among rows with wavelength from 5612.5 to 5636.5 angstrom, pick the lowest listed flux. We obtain 1.276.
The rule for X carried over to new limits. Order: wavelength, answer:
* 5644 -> 1.652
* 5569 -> 1.484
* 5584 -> 1.329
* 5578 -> 1.555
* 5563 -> 1.317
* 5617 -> 1.298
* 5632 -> 1.448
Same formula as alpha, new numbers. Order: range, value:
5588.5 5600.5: 1.254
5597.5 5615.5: 1.164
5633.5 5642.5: 1.03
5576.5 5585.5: 1.329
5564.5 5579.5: 1.095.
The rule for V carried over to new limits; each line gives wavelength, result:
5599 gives 1.671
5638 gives 1.361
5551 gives 1.17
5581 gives 1.464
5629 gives 1.496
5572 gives 1.378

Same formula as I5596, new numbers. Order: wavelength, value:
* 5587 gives 1.271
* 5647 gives 1.378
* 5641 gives 1.03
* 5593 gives 1.521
